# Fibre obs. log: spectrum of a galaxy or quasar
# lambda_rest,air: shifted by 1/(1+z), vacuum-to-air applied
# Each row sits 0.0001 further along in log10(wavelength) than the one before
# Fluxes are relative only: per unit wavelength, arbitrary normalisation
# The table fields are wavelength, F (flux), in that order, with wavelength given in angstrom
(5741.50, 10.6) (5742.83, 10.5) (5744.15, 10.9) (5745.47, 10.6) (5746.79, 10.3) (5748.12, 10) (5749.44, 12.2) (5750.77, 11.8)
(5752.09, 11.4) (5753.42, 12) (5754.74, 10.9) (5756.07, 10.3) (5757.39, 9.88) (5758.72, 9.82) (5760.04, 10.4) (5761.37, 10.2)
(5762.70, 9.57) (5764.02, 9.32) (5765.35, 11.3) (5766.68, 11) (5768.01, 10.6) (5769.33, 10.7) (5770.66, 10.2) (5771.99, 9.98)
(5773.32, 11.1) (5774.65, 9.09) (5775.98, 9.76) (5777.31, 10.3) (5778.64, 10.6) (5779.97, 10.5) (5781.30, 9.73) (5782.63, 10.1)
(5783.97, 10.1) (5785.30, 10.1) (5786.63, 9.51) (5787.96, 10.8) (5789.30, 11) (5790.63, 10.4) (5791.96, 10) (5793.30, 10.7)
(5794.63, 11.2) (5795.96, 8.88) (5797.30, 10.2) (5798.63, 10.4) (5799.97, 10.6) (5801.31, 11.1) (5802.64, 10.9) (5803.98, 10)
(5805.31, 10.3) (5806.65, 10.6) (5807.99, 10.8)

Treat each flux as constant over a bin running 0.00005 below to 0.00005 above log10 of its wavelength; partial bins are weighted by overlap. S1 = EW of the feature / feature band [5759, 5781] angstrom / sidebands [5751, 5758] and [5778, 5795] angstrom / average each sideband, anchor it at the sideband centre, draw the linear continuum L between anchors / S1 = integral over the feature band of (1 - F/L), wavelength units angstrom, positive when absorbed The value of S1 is 0.8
